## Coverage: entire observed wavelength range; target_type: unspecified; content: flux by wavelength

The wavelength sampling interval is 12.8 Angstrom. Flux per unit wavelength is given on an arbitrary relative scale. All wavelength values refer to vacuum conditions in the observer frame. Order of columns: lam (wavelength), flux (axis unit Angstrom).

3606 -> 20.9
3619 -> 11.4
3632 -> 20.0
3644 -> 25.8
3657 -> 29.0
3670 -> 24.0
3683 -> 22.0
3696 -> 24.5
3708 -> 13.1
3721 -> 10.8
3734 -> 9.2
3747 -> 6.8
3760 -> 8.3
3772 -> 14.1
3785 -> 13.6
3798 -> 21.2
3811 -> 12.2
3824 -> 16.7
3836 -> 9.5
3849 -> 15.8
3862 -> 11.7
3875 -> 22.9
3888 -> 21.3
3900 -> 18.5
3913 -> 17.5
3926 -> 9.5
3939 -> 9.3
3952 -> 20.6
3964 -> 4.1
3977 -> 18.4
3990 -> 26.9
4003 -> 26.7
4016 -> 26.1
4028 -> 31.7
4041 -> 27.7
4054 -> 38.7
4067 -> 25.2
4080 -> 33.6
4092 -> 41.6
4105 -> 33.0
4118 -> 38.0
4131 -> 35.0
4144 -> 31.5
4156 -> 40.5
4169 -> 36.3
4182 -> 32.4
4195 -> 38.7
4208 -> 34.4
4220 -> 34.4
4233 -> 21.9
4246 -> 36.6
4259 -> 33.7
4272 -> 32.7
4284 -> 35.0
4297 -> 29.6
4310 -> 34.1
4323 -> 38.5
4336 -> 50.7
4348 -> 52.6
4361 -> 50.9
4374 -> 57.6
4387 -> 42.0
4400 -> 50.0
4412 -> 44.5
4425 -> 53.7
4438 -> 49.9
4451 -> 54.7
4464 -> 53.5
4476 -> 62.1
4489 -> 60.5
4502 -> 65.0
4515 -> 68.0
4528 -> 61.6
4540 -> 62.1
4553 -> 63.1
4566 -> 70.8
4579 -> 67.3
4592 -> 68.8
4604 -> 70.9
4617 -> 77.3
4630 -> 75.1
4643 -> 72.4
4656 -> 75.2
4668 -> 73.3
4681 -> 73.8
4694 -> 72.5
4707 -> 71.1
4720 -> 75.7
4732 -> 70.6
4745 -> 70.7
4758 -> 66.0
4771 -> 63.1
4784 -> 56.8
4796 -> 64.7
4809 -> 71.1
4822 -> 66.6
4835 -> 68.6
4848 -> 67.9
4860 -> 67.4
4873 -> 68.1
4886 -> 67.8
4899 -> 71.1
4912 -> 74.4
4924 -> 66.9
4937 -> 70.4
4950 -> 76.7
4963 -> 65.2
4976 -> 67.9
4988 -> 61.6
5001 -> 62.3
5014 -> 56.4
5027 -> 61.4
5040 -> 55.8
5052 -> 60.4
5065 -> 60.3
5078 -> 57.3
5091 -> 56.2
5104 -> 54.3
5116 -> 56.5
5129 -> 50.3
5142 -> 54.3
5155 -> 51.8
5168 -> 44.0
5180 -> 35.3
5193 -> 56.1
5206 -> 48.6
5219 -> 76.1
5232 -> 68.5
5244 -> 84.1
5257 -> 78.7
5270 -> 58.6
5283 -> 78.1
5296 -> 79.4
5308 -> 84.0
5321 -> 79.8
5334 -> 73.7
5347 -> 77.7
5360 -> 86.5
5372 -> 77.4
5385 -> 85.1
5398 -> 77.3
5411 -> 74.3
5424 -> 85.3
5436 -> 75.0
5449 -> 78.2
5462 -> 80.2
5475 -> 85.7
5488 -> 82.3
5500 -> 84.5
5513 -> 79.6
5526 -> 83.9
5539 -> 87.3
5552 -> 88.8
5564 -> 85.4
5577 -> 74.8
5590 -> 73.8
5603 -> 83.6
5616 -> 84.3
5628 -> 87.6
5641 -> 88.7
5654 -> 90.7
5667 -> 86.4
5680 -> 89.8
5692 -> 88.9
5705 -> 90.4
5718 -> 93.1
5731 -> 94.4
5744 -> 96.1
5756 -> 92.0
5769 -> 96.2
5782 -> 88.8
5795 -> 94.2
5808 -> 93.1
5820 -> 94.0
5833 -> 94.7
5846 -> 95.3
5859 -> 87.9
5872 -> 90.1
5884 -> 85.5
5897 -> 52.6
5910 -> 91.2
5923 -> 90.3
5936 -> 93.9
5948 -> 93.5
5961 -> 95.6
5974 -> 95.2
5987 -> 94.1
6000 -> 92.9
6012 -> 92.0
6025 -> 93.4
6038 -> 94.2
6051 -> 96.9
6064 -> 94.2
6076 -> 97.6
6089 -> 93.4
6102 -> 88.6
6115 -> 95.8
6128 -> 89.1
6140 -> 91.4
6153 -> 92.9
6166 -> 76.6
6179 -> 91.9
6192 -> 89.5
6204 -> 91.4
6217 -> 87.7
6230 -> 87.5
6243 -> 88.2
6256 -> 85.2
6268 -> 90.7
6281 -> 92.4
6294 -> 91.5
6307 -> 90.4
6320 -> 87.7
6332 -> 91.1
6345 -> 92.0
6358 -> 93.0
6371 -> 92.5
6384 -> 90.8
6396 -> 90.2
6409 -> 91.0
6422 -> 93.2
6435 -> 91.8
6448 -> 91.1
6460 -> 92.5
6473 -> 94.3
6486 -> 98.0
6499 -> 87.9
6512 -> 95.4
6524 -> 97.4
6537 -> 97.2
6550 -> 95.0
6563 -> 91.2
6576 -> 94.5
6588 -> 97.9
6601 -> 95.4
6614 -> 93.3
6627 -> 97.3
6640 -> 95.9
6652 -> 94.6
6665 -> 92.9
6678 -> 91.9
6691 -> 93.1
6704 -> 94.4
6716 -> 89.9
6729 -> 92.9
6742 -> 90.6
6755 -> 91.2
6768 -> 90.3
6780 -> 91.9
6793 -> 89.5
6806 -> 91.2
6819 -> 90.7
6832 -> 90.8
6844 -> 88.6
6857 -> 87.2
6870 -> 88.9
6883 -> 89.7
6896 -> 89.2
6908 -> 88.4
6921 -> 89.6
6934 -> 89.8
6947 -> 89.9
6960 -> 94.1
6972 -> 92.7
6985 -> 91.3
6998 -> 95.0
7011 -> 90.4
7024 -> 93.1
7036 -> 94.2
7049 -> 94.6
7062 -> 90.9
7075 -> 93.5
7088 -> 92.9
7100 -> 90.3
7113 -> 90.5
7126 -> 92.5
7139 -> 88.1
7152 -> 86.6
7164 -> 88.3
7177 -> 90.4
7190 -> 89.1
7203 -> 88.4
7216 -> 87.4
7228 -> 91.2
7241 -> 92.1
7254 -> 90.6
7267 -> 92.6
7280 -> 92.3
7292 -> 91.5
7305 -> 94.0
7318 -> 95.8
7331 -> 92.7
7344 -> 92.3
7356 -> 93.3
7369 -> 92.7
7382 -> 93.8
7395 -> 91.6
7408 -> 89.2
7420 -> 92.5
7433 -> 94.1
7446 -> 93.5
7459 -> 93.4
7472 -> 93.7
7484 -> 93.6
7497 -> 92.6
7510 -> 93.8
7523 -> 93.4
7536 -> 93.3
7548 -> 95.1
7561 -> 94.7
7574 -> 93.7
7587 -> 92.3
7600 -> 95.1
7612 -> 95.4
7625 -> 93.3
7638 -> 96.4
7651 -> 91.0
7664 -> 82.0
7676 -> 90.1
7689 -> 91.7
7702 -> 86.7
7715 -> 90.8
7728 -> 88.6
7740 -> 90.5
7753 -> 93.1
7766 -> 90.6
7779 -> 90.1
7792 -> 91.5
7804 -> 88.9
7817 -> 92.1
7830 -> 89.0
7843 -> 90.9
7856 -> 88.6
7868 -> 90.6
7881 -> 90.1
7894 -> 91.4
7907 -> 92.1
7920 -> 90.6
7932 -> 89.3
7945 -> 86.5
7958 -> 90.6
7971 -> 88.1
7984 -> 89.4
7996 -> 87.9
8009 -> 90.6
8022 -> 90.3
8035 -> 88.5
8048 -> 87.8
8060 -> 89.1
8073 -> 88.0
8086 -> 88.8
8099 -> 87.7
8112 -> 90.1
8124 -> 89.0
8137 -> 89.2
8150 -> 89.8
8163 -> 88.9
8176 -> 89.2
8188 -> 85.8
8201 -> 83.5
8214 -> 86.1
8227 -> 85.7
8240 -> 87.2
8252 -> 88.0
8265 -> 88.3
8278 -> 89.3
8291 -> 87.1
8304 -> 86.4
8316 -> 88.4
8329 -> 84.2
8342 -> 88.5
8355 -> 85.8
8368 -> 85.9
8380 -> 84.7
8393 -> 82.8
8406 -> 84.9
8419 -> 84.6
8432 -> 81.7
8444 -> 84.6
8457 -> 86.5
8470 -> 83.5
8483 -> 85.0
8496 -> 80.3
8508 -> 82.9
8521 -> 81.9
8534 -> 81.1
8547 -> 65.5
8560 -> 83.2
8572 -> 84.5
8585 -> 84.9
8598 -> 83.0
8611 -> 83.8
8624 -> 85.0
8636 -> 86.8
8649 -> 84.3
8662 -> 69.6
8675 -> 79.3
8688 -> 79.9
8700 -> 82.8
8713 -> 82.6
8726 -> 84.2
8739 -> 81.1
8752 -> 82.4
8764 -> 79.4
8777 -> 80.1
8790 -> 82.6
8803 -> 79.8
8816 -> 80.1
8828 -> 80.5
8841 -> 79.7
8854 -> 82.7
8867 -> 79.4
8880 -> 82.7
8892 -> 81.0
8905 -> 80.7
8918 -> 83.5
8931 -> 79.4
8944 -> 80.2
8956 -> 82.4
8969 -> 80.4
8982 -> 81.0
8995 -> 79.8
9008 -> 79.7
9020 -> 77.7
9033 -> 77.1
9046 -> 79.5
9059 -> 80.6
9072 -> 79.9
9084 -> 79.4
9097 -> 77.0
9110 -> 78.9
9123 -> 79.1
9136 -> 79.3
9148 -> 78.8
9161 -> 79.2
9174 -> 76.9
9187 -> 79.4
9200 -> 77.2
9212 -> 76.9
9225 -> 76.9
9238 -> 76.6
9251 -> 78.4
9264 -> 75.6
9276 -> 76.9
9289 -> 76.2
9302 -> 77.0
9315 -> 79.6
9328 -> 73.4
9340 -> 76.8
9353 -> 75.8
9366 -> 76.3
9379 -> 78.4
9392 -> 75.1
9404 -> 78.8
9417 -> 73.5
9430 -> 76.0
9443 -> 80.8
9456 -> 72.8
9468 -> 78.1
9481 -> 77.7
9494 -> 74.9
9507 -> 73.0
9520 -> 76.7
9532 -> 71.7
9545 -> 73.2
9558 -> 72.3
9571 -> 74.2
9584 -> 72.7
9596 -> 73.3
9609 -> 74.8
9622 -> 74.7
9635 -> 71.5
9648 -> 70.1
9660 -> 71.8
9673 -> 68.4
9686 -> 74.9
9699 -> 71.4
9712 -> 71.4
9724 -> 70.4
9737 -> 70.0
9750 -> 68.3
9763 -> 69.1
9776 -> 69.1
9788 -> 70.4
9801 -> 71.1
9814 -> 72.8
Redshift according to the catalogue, 0.00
